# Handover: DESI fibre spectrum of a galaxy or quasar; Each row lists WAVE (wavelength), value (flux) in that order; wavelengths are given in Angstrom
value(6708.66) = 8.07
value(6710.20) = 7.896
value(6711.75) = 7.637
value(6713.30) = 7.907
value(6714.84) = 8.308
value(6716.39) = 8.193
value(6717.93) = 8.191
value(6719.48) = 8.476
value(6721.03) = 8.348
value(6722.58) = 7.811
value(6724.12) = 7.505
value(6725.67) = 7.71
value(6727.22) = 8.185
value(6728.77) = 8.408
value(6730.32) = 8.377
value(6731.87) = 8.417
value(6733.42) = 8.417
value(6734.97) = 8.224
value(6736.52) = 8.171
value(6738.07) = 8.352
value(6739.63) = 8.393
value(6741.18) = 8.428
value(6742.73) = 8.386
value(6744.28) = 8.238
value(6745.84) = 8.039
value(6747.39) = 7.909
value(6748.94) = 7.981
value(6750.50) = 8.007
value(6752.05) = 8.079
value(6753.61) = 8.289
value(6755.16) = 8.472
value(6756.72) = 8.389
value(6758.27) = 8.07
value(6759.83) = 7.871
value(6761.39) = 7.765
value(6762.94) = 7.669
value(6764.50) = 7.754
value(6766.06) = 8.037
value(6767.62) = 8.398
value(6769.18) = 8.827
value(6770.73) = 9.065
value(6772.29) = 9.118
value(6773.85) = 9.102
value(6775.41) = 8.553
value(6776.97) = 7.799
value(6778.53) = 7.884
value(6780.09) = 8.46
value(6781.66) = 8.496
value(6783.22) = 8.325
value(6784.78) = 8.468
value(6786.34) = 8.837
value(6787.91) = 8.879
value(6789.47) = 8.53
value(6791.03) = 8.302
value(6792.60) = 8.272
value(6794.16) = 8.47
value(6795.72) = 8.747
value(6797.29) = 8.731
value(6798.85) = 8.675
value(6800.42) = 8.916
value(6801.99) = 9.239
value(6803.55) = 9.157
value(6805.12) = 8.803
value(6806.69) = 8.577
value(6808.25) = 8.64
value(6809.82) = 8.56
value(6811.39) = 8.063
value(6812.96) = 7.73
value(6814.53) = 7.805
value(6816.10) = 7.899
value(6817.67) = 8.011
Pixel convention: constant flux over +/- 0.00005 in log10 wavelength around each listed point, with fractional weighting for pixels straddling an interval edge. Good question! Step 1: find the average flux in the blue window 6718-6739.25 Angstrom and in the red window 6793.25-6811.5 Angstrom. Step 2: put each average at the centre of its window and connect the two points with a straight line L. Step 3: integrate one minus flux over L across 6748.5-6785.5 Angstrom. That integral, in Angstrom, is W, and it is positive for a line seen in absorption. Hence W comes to 0.8 Angstrom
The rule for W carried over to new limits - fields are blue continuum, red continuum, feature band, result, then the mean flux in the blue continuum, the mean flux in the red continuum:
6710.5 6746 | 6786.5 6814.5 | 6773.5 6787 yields 0.10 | 8.18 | 8.59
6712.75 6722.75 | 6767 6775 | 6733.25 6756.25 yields 0.90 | 8.21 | 8.9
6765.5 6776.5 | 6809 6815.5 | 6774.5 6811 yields -0.99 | 8.72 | 8.03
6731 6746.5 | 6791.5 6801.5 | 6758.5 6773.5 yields 0.30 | 8.31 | 8.64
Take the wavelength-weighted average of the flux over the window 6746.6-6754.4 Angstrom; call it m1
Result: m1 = 8.06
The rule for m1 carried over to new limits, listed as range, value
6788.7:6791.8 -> 8.43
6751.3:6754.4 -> 8.19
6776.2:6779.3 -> 7.84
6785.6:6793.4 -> 8.56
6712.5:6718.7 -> 8.15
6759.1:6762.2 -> 7.82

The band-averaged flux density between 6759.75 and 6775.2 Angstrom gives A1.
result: 8.39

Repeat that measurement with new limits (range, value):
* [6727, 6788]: 8.31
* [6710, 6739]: 8.14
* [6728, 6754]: 8.24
